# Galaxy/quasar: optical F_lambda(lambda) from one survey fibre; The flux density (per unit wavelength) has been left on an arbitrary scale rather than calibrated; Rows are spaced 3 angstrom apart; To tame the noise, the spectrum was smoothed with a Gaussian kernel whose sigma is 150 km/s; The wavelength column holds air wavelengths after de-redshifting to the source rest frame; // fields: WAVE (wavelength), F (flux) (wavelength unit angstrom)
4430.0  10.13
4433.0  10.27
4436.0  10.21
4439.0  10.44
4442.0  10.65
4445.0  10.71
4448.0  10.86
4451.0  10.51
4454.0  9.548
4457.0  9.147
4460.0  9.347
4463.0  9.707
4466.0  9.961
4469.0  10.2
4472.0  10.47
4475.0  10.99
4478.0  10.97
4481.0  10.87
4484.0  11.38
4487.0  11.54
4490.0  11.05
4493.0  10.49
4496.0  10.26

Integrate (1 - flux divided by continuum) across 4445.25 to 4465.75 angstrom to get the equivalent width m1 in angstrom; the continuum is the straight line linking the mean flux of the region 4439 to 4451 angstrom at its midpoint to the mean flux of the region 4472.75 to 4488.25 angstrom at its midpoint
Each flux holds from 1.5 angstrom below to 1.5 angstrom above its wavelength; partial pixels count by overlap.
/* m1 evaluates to 1.7 angstrom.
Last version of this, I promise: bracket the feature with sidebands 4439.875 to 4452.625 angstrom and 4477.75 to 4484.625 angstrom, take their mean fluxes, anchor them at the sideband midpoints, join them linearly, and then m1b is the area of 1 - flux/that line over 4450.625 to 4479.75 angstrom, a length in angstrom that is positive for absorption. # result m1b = 2.1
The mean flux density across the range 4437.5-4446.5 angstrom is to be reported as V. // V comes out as 10.6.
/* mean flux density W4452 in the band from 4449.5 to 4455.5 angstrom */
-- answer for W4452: 10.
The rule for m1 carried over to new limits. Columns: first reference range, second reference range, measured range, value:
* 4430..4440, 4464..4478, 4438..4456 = -0.15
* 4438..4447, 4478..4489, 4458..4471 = 1.35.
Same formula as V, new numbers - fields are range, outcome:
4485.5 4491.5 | 11.3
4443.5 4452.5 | 10.7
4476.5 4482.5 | 10.9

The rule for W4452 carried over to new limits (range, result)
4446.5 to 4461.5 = 9.88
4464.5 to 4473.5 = 10.2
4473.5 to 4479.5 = 11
